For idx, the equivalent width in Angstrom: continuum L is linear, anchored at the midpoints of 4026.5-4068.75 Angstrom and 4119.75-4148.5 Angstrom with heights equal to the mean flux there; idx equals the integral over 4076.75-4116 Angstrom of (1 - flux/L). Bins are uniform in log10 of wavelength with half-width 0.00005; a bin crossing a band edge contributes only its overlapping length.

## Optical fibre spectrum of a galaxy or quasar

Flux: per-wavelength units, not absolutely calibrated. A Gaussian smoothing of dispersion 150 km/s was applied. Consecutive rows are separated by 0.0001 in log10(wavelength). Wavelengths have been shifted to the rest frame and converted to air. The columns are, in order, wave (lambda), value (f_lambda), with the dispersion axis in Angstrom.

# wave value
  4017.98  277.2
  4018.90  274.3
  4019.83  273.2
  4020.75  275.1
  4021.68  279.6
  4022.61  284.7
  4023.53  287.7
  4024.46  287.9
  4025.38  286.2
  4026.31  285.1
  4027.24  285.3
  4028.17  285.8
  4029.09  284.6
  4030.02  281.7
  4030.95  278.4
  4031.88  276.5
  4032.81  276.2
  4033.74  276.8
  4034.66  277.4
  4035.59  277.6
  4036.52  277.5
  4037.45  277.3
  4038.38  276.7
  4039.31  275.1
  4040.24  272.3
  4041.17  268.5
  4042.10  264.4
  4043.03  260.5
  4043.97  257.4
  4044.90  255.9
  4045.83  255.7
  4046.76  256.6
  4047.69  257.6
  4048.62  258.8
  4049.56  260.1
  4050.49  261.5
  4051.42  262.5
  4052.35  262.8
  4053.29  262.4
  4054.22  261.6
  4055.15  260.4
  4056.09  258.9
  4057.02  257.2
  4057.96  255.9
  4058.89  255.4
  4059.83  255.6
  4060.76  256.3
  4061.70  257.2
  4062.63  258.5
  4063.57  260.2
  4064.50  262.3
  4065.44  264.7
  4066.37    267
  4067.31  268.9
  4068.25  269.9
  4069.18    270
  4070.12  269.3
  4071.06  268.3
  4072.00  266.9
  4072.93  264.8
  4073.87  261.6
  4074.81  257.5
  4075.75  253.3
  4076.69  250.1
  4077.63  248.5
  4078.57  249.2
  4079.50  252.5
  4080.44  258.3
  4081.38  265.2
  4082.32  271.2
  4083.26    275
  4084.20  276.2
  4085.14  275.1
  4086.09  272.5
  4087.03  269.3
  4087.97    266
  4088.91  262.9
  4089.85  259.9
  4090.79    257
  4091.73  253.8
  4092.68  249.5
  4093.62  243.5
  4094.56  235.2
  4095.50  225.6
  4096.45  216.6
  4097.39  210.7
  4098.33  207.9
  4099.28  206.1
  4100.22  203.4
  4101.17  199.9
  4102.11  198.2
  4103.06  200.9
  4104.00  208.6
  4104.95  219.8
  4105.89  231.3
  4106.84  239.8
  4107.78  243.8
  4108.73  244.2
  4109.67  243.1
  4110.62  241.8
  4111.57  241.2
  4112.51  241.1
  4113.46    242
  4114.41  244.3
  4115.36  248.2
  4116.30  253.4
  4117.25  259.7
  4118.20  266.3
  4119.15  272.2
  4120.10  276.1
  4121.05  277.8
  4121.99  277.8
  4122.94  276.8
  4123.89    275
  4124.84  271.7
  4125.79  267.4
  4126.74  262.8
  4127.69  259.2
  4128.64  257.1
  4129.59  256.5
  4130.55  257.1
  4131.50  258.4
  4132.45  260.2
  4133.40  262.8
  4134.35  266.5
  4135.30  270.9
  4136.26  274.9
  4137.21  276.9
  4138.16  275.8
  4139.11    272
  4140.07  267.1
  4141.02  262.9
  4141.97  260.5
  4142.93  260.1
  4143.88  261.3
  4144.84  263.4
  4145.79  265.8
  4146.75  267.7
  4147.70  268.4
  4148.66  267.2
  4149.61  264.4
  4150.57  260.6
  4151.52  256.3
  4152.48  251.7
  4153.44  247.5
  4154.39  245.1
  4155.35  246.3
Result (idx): 3.7 Angstrom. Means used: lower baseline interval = 267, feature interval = 242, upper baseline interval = 267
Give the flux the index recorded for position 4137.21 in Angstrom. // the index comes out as 276.9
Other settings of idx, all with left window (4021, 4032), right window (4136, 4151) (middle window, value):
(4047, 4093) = 2.6 Angstrom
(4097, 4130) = 3.3 Angstrom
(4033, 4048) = 0.7 Angstrom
